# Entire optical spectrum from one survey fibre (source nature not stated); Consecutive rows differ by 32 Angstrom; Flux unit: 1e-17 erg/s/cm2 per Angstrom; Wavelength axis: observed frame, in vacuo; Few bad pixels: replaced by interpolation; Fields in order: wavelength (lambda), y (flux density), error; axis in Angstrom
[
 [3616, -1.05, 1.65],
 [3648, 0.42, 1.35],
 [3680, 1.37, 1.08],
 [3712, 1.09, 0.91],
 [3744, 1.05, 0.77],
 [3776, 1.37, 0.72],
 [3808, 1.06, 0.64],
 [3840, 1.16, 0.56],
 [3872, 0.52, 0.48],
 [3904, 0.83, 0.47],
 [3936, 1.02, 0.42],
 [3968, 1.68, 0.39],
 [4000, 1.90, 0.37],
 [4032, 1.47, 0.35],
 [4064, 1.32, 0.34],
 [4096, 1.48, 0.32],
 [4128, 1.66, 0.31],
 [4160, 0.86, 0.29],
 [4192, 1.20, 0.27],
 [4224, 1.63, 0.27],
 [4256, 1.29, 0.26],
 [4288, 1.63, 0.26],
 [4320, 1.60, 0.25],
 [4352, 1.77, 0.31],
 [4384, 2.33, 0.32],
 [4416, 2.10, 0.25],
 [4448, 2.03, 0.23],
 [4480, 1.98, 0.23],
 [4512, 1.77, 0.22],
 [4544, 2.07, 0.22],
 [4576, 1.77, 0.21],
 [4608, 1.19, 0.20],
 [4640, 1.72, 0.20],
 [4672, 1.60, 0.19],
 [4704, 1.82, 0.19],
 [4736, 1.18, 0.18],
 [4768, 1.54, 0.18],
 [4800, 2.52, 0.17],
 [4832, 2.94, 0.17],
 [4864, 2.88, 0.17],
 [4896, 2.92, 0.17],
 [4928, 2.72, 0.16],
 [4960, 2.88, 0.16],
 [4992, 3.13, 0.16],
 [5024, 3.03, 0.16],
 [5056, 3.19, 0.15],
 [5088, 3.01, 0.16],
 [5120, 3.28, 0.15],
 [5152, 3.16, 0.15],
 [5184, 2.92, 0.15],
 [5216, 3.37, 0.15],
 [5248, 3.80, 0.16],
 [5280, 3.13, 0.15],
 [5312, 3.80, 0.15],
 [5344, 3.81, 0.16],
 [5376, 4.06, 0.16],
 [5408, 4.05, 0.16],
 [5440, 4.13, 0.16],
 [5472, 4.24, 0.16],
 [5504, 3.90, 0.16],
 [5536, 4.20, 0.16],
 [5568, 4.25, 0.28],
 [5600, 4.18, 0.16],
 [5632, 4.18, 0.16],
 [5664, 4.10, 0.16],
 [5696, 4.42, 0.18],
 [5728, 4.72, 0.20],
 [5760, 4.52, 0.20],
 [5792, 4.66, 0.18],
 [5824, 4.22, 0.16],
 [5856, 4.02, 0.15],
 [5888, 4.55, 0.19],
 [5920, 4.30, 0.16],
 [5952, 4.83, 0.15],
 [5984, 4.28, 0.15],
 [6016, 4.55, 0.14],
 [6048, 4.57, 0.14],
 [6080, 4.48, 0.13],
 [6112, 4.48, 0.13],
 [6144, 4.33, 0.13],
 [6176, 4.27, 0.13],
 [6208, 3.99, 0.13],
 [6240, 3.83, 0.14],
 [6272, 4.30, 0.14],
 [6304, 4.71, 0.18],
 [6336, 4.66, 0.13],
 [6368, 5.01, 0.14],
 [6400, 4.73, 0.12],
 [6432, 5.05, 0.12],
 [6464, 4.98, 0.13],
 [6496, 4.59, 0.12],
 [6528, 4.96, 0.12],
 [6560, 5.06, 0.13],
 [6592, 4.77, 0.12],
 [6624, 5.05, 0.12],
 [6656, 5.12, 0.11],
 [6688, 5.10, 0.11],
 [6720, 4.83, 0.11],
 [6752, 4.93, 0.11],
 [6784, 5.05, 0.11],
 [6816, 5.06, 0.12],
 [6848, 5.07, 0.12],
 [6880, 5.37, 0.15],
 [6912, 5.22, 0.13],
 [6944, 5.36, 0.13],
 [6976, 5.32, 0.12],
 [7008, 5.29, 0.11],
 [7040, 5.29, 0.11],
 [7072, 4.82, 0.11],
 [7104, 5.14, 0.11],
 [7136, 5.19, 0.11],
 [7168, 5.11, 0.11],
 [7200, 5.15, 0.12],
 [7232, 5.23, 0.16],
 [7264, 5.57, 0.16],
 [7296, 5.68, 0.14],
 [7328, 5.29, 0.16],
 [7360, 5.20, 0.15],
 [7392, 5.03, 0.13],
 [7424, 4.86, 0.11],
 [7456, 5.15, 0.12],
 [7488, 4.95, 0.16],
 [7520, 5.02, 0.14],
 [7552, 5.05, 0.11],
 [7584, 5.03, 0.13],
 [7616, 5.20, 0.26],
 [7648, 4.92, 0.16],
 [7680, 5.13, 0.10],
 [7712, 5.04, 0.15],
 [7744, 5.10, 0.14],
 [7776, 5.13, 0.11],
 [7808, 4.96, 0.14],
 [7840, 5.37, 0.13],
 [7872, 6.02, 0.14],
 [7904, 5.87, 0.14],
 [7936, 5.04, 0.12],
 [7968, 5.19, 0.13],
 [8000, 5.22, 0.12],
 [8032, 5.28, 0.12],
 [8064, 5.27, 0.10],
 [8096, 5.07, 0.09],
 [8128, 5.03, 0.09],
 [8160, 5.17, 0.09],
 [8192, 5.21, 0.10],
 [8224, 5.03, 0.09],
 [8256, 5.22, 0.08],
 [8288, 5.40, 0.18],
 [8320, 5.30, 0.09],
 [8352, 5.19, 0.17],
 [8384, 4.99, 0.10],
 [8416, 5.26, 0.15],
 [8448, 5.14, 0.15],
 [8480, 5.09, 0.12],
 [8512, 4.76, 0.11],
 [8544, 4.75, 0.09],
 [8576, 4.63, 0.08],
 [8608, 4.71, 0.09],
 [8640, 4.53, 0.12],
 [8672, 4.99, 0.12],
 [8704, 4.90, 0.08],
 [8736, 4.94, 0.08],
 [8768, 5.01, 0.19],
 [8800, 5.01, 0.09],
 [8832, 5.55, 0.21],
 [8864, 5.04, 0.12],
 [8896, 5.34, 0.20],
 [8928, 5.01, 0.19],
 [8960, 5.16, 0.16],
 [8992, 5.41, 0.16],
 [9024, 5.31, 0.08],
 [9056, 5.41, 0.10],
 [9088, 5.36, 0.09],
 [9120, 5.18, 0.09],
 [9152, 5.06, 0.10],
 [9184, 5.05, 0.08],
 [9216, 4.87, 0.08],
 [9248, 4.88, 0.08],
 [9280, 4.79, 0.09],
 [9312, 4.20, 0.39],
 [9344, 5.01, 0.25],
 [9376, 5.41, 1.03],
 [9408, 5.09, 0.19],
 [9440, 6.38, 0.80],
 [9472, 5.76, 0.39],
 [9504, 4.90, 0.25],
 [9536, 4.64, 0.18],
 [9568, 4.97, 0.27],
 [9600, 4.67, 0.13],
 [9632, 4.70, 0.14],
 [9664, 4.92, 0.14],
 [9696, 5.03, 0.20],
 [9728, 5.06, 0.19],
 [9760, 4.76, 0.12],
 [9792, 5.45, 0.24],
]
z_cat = 0.20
